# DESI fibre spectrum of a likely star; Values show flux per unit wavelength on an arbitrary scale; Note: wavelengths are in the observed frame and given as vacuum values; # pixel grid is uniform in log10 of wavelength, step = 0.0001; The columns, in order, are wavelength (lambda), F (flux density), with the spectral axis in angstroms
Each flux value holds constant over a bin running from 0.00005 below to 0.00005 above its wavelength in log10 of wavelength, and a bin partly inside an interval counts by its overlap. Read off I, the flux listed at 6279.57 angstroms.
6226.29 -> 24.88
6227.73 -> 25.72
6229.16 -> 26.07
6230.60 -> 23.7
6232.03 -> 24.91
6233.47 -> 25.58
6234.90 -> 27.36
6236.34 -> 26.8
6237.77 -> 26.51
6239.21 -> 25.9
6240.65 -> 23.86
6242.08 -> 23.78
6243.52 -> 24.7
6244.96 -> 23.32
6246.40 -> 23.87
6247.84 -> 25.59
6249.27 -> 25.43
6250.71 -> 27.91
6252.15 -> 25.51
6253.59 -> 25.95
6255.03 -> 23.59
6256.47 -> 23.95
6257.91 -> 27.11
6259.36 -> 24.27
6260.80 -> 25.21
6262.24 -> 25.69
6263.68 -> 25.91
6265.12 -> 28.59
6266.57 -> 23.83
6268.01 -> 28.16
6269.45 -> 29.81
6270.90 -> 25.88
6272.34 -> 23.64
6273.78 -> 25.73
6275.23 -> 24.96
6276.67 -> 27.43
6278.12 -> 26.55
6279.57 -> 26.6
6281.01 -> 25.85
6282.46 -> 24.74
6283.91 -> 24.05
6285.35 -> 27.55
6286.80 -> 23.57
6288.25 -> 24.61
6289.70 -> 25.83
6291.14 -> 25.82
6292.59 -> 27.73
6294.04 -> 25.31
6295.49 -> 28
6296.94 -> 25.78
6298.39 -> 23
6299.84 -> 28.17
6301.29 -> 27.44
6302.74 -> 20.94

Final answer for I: 26.6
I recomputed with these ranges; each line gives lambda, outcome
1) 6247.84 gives 25.59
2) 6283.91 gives 24.05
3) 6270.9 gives 25.88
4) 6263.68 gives 25.91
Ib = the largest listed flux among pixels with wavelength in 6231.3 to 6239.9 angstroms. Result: 27.36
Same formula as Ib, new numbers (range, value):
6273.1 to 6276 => 25.73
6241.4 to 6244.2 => 24.7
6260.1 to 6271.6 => 29.81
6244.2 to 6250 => 25.59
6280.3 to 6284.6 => 25.85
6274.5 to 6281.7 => 27.43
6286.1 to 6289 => 24.61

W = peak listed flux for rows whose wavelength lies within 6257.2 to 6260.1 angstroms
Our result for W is 27.11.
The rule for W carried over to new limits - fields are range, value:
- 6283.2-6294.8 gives 27.73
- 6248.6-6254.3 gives 27.91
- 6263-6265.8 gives 28.59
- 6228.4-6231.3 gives 26.07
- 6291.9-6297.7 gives 28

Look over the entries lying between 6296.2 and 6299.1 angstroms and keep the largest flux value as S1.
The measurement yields 25.78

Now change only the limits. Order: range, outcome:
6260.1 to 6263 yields 25.69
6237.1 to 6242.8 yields 26.51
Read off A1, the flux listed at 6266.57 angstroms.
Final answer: 23.83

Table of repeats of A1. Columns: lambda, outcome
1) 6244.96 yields 23.32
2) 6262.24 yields 25.69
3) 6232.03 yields 24.91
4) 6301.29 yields 27.44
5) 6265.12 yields 28.59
